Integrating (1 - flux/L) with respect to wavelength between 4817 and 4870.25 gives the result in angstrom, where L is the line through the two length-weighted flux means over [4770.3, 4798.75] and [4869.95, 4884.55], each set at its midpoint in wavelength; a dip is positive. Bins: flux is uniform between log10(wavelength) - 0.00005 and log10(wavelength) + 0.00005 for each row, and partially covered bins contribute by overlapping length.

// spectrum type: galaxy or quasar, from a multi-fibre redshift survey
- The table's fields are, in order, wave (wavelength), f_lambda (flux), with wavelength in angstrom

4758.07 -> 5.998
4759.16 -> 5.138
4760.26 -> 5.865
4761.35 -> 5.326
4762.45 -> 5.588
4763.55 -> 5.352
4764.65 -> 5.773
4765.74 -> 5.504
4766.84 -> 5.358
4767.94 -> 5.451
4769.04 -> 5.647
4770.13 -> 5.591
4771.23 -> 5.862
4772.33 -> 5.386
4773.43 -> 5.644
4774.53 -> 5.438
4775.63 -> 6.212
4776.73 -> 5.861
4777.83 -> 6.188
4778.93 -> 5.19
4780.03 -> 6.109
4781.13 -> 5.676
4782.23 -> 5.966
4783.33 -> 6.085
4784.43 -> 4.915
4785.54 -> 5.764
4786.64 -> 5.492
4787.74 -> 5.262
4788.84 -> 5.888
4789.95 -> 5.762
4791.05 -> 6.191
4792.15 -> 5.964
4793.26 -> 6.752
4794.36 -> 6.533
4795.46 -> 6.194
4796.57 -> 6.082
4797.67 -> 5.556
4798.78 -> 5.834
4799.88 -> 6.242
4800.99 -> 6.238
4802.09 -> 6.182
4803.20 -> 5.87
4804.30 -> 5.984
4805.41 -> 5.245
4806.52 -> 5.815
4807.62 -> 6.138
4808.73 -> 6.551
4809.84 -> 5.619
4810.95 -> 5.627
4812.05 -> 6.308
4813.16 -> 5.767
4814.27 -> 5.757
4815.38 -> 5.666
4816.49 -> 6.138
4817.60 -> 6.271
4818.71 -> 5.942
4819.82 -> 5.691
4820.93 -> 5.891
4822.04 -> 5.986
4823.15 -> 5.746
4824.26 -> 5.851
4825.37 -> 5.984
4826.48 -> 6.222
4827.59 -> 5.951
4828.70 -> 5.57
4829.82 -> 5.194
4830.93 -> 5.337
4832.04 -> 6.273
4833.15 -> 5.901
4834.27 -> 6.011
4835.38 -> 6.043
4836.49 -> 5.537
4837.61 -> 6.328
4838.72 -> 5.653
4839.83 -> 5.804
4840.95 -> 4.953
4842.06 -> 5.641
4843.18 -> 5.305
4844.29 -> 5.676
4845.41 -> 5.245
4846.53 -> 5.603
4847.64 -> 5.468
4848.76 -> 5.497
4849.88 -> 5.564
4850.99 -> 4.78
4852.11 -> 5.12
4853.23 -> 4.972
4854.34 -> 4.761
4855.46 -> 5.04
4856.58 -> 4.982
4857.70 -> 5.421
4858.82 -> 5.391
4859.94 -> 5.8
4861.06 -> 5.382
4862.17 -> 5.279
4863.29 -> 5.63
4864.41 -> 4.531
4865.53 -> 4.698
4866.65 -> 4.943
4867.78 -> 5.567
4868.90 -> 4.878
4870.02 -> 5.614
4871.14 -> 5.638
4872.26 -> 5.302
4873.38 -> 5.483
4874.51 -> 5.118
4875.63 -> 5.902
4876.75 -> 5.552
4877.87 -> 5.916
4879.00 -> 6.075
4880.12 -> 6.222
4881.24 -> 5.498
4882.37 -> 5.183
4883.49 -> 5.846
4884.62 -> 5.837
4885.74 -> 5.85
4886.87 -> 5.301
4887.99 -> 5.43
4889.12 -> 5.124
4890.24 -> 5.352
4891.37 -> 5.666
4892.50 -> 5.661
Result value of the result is 1.9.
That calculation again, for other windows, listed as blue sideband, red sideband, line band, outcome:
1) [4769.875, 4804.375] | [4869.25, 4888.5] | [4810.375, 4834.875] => -0.4 angstrom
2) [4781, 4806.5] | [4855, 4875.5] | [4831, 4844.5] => -0.6 angstrom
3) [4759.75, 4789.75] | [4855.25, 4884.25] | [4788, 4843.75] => -3.5 angstrom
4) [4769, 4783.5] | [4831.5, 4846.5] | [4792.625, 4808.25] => -0.8 angstrom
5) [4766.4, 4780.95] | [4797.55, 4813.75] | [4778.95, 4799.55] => -0.2 angstrom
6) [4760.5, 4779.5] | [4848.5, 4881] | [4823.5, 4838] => -1.1 angstrom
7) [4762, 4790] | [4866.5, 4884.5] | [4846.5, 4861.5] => 0.9 angstrom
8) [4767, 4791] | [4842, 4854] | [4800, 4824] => -1.8 angstrom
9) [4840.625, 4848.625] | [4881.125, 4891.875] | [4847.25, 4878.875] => 0.9 angstrom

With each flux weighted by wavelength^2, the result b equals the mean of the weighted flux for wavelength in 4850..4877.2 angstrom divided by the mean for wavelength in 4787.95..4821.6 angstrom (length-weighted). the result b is 0.90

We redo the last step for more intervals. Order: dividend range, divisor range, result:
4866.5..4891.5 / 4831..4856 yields 1.02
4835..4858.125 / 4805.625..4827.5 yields 0.92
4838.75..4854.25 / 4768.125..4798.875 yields 0.94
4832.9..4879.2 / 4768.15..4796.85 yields 0.96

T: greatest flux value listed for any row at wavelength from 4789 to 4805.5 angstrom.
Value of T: 6.752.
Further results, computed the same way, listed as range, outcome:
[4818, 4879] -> 6.328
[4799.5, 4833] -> 6.551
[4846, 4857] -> 5.603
